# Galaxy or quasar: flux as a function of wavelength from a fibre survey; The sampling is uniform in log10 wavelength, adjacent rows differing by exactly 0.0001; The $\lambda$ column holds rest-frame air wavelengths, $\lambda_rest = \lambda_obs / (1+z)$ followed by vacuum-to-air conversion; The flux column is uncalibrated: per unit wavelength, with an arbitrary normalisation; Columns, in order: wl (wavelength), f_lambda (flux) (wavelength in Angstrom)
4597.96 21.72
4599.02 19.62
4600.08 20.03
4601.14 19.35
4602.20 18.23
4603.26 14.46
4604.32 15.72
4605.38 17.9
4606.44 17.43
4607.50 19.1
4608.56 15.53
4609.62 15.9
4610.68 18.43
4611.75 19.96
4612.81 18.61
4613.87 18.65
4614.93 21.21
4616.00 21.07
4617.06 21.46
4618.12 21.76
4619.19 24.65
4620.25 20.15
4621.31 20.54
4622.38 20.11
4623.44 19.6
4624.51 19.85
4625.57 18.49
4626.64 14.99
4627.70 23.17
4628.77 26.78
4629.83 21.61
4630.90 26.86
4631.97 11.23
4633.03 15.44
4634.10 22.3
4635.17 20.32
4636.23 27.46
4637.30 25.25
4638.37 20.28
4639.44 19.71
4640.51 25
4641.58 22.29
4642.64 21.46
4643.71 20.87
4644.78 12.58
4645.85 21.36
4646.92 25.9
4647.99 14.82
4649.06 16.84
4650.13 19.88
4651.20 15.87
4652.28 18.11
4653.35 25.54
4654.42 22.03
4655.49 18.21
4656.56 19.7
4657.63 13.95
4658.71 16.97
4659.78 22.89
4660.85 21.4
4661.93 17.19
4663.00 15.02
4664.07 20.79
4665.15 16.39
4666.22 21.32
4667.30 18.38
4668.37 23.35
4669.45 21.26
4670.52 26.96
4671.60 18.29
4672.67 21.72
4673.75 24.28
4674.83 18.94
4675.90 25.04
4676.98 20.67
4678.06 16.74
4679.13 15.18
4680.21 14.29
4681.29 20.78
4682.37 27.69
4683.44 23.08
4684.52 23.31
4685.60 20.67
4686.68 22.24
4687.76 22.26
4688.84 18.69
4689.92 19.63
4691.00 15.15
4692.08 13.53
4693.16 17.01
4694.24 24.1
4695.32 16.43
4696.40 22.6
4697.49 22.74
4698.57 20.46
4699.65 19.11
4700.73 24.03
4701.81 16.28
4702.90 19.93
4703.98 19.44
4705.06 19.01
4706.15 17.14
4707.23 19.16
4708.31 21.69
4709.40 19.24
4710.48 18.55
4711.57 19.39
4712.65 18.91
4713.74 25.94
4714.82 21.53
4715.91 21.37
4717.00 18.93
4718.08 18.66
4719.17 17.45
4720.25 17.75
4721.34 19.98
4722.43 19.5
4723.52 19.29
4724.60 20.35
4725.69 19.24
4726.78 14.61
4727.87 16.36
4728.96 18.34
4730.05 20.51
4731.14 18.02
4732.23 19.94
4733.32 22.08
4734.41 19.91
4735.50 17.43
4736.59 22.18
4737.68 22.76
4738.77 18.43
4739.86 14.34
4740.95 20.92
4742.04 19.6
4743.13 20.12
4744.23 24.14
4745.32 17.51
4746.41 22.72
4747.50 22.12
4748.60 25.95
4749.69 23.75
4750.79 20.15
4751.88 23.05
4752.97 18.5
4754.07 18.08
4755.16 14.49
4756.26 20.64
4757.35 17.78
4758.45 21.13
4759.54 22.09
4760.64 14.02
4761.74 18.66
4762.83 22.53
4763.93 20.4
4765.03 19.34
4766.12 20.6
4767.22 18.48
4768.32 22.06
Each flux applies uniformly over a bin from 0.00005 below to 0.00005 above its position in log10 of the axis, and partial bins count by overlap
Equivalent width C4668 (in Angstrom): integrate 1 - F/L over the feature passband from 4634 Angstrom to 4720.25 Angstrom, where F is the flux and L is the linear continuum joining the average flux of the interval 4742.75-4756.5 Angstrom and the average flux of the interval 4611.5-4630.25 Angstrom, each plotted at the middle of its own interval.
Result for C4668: 2.7 Angstrom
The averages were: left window 20.7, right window 20.9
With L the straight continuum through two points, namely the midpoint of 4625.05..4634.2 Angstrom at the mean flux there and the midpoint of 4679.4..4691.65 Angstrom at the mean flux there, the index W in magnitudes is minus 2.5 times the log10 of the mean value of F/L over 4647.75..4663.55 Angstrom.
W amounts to 0.09 mag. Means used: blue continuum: 20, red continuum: 20.5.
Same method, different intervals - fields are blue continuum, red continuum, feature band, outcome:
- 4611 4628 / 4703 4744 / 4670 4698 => -0.04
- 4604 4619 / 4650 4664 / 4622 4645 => -0.10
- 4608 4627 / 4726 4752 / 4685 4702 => 0.01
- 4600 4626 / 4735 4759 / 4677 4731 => 0.02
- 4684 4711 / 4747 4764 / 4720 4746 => 0.04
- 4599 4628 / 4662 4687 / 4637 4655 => -0.03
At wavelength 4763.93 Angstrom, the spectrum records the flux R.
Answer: 20.4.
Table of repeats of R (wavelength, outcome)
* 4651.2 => 15.87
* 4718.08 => 18.66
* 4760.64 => 14.02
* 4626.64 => 14.99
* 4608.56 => 15.53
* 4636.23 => 27.46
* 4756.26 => 20.64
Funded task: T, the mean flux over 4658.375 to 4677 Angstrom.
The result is 20.6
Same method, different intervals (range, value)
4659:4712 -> 20.1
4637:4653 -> 20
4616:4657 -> 20.6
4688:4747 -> 19.5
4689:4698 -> 18.9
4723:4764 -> 19.8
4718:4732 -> 18.5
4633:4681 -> 20.1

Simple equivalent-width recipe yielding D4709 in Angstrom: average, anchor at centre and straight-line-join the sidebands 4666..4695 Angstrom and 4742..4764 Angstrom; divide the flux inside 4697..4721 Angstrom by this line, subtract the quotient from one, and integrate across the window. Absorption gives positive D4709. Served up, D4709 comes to 0.7 Angstrom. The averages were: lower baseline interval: 20.5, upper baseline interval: 20.4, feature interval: 19.9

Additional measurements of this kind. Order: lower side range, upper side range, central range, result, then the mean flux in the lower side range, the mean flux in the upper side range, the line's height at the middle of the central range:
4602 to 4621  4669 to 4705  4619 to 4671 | -1.9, 18.9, 20.4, 19.6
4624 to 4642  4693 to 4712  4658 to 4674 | 0.2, 21.2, 19.8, 20.6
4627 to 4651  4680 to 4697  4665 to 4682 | 0.0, 20.9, 20.2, 20.4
